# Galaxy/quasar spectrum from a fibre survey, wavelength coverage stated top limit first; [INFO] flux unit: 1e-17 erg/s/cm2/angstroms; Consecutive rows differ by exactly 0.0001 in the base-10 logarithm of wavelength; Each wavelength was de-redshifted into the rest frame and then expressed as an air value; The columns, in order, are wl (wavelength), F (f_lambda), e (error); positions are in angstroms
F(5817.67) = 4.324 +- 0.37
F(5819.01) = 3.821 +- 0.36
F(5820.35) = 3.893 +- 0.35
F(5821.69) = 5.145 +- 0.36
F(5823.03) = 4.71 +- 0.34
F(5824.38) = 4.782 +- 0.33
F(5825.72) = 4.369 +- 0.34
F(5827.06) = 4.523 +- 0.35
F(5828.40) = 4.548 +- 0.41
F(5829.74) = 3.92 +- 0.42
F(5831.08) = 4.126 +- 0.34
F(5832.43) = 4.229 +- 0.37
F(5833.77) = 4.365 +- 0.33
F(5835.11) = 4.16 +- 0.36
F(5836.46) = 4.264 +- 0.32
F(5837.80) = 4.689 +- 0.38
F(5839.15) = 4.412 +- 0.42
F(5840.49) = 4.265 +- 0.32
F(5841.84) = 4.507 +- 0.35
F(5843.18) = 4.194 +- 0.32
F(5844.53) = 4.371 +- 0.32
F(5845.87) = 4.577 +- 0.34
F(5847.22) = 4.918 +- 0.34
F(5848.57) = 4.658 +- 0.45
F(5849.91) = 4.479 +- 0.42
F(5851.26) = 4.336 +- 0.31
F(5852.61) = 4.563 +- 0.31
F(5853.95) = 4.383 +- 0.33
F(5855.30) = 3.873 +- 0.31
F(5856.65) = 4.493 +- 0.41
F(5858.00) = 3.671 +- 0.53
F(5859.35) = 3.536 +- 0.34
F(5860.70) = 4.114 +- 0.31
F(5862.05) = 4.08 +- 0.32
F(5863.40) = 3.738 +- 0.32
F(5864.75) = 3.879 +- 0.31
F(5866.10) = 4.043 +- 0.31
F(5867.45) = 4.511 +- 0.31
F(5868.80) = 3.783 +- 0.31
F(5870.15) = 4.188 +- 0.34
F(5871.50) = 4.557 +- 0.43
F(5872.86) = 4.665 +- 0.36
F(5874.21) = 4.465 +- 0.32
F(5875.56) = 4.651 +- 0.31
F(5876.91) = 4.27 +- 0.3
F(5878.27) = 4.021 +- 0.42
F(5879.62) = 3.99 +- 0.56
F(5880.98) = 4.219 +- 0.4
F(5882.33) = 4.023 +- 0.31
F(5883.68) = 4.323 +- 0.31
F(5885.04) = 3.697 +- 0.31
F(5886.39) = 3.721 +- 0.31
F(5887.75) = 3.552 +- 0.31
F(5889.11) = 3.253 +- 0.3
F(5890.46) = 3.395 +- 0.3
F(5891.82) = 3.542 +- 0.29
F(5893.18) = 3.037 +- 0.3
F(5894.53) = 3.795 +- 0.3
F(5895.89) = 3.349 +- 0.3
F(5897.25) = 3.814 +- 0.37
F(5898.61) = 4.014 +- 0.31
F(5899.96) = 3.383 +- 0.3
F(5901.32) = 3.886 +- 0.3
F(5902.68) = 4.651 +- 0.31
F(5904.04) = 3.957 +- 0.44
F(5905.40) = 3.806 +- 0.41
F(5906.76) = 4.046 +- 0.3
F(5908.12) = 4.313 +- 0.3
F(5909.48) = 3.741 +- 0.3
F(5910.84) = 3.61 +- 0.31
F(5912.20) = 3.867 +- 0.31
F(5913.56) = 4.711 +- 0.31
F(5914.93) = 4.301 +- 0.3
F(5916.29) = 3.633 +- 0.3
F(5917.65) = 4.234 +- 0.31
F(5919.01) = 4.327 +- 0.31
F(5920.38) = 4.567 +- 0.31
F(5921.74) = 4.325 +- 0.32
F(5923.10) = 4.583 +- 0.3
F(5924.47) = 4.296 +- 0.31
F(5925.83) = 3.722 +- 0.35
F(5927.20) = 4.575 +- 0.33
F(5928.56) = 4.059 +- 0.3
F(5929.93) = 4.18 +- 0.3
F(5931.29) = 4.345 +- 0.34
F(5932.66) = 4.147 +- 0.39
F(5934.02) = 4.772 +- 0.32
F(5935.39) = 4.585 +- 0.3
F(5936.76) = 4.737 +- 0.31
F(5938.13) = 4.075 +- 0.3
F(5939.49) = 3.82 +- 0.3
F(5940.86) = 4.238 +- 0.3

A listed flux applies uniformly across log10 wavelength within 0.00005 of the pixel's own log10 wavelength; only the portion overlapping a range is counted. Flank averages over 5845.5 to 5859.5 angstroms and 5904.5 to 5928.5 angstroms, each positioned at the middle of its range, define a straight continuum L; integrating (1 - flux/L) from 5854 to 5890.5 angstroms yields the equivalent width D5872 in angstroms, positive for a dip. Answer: 2.03 angstroms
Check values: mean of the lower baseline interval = 4.34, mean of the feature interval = 4.04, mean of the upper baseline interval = 4.15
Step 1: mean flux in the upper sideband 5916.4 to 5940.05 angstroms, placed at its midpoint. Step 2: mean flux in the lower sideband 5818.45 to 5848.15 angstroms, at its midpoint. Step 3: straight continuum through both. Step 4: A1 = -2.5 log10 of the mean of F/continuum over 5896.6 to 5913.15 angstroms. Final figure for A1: 0.10 mag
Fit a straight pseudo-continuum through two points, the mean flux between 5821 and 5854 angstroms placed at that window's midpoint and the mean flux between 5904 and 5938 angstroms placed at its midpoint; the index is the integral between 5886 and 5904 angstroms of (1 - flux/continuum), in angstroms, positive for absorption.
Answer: 2.68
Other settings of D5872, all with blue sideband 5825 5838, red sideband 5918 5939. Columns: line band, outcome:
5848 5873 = 0.8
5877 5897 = 2.8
